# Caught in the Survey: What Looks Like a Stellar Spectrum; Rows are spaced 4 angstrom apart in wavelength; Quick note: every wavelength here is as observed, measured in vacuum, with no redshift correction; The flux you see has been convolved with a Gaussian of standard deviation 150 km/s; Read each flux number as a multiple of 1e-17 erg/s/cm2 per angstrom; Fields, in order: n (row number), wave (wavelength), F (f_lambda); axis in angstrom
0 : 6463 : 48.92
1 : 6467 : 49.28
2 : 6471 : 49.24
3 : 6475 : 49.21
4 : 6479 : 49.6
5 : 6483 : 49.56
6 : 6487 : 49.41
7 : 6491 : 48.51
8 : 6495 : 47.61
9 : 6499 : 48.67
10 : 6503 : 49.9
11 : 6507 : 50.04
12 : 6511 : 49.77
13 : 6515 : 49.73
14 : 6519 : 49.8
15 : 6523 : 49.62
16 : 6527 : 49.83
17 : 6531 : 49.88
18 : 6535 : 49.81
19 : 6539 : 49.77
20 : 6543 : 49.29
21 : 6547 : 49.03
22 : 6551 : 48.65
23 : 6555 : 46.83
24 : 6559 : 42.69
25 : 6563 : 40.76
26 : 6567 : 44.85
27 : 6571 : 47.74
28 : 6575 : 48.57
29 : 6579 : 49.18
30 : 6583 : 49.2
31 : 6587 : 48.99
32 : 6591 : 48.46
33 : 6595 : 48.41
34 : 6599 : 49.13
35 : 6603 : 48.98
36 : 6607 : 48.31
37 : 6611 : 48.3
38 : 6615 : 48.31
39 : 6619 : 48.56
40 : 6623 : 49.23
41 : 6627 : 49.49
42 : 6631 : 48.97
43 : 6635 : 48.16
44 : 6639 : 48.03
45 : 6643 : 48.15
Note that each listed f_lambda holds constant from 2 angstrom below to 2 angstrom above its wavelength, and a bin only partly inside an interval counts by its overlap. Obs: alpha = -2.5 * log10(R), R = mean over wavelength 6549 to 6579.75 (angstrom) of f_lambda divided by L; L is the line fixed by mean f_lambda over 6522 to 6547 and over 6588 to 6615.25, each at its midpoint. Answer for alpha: 0.07 mag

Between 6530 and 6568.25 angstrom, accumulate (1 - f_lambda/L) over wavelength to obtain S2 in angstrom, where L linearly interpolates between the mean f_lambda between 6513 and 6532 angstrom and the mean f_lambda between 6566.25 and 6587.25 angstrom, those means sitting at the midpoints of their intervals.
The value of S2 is 1.5 angstrom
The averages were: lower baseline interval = 49.8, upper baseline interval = 48.2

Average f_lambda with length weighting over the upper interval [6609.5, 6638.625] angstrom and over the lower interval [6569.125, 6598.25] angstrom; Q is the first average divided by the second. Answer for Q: 1.00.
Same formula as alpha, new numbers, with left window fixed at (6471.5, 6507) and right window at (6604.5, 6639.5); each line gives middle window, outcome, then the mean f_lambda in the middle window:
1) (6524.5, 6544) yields -0.02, 49.7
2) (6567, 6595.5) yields 0.01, 48.4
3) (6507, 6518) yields -0.02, 49.8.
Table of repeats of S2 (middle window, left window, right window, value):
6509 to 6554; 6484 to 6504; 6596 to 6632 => -0.6 angstrom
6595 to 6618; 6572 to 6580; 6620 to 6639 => 0.1 angstrom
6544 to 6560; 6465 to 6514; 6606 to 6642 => 0.6 angstrom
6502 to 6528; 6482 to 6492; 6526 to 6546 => -0.2 angstrom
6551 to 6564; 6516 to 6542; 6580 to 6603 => 1.3 angstrom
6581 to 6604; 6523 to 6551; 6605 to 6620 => -0.1 angstrom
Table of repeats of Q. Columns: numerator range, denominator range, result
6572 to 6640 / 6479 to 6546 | 0.99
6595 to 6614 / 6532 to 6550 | 0.98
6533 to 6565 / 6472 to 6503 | 0.96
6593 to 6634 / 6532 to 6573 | 1.04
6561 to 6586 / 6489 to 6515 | 0.95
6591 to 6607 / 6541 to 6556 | 1.00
